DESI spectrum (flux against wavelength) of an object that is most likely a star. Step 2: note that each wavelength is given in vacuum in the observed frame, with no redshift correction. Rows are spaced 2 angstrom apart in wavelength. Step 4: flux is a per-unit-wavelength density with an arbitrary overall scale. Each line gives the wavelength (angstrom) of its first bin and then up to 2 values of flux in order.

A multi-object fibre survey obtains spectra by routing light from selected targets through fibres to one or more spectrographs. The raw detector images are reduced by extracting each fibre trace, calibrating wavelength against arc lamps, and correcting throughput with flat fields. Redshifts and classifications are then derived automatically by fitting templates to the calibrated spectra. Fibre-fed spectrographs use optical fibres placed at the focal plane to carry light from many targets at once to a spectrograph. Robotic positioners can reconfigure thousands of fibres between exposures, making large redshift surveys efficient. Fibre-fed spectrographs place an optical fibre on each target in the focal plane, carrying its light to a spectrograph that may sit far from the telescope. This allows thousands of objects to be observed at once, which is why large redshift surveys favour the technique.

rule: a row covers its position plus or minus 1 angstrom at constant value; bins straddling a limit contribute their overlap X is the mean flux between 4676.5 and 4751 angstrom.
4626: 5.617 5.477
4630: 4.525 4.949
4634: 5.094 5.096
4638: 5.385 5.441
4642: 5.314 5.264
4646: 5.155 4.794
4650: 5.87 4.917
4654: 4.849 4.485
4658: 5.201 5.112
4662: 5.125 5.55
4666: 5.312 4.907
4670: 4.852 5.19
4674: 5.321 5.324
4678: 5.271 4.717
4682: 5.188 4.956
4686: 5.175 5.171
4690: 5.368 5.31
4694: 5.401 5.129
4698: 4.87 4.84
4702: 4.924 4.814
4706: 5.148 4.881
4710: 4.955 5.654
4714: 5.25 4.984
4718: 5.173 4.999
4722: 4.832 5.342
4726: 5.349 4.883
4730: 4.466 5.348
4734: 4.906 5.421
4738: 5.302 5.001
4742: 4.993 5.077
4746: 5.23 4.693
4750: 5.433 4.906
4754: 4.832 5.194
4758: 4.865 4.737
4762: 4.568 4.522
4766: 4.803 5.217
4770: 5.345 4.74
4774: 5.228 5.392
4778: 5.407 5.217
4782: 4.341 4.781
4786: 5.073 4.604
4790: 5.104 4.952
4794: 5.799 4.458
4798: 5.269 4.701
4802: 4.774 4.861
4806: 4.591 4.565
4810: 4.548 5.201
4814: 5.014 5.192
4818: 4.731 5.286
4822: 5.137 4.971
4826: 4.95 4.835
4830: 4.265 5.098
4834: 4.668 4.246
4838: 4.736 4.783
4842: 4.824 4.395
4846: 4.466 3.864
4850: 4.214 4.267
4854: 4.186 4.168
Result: 5.09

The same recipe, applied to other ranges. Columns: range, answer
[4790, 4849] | 4.8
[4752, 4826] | 4.94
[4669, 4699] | 5.15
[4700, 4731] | 5.04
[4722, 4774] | 5.01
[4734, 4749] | 5.09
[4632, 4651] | 5.25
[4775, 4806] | 4.97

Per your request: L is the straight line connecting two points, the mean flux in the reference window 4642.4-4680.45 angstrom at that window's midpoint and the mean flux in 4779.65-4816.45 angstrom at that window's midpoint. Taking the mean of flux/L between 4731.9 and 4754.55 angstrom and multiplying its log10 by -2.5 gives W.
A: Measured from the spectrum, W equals -0.02 mag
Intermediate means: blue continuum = 5.13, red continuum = 4.89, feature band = 5.09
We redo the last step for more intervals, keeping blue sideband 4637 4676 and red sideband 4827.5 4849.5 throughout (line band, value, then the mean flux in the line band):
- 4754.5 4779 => -0.05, 5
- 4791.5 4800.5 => -0.08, 5.06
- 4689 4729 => -0.03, 5.11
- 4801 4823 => -0.06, 4.9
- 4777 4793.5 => -0.05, 4.96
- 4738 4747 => -0.05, 5.1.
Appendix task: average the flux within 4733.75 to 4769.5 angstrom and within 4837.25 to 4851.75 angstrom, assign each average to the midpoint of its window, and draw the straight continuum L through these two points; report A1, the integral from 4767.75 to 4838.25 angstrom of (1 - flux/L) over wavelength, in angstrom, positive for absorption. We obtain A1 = -3.5 angstrom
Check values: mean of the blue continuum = 4.99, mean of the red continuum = 4.45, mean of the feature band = 4.92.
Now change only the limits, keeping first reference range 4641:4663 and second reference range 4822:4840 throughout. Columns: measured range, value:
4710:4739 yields -1.0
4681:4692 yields -0.3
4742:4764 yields -0.2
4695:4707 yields 0.1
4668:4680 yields -0.2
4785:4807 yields -0.5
